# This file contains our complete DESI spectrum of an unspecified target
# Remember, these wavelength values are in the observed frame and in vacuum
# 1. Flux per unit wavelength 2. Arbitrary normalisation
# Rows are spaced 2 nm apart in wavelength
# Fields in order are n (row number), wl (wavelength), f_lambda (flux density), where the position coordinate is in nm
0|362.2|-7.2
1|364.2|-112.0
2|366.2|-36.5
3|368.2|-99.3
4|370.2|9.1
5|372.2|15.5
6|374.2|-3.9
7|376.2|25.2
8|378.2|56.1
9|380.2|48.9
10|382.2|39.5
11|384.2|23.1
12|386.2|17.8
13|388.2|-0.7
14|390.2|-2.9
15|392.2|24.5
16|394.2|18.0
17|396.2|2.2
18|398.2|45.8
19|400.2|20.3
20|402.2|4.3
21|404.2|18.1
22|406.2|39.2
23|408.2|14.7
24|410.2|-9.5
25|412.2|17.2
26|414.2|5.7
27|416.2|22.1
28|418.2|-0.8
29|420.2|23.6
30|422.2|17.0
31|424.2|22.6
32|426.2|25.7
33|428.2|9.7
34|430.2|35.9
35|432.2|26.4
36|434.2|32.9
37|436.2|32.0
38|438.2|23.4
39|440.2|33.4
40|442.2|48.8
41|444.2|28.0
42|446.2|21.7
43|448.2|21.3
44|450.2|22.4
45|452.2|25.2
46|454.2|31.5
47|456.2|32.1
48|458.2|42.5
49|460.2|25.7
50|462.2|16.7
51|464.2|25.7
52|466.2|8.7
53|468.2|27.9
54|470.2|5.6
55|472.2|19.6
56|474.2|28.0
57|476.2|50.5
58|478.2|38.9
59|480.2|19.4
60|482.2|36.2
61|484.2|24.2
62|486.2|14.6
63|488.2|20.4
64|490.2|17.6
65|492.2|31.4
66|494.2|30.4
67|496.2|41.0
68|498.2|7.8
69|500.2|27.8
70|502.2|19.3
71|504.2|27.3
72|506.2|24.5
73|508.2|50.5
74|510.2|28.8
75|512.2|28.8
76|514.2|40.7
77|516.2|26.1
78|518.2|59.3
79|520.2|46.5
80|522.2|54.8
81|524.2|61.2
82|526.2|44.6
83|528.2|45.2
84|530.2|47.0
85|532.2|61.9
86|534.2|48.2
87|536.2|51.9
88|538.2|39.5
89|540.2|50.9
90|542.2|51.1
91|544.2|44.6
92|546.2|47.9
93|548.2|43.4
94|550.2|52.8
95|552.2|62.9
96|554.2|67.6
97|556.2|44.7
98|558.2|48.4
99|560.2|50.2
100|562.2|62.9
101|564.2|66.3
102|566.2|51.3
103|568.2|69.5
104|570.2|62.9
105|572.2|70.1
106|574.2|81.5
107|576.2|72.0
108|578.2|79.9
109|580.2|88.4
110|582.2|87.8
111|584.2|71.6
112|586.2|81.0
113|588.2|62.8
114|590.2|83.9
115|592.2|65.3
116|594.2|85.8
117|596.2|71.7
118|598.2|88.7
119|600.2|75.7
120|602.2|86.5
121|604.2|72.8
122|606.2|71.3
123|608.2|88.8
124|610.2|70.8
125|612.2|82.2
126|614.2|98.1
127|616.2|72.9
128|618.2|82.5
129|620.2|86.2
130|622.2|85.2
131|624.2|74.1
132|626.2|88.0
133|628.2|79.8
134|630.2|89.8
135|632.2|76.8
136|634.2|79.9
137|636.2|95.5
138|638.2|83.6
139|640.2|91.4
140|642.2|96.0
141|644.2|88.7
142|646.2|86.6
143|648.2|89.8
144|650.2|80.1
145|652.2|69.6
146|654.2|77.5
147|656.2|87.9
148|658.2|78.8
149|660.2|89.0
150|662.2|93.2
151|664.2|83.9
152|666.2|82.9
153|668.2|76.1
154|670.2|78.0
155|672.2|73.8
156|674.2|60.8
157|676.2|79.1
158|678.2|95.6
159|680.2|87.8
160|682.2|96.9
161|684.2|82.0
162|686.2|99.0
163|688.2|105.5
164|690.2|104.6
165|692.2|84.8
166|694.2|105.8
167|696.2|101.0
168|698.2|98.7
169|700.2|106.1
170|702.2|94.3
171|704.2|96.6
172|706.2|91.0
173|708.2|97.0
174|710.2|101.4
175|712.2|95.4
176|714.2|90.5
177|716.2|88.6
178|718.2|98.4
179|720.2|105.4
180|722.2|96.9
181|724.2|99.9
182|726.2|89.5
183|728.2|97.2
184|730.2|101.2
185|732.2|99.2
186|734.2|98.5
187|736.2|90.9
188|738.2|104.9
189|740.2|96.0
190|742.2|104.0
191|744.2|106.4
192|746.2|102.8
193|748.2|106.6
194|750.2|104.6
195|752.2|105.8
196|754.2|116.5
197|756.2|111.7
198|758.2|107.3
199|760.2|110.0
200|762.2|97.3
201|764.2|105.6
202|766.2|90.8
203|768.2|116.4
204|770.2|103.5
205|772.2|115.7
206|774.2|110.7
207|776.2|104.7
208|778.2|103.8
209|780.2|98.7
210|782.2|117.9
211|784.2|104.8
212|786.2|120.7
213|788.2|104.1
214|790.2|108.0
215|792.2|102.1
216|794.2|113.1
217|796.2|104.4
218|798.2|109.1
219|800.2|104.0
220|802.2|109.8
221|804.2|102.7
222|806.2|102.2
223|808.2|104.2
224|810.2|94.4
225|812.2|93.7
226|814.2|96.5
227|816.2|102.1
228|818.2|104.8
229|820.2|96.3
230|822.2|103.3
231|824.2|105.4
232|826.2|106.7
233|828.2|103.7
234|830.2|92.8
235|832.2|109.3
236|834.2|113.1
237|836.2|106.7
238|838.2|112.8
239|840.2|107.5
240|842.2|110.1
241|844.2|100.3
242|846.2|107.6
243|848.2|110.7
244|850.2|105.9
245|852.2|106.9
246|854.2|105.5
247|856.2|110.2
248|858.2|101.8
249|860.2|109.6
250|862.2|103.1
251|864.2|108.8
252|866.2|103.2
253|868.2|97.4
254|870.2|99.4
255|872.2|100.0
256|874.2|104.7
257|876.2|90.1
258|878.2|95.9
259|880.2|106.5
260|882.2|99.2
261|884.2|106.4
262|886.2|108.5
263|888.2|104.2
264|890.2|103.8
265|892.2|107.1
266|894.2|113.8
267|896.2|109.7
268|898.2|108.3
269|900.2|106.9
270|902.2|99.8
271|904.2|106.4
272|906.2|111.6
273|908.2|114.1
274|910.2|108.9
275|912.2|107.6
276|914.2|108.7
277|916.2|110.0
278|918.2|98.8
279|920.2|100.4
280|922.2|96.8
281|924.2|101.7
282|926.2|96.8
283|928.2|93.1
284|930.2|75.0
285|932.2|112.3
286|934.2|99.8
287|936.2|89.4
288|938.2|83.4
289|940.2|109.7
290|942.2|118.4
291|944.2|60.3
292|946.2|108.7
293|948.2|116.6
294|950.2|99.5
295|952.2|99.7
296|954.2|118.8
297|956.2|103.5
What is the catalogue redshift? 0.299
